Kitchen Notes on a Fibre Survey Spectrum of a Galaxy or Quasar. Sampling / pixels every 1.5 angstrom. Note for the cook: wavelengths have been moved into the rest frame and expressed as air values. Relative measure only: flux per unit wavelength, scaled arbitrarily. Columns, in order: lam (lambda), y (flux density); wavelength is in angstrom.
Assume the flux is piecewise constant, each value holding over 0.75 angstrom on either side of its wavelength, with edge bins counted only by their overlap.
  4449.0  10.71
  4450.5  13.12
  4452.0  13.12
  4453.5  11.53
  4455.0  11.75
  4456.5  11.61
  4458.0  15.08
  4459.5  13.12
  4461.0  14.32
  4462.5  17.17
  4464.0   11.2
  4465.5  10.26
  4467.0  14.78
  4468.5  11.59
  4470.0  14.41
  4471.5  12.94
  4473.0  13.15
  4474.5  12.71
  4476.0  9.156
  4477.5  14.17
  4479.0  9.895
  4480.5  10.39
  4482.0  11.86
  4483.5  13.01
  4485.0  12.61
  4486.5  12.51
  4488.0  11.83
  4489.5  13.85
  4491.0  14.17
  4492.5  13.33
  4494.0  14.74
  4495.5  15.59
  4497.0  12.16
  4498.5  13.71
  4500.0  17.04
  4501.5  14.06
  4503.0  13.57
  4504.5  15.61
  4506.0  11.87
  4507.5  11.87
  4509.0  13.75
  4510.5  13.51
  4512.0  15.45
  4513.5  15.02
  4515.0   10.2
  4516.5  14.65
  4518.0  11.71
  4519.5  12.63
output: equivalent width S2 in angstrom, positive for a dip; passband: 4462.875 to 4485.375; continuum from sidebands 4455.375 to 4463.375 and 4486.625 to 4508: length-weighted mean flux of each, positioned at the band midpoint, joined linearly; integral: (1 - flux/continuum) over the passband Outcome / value 2.8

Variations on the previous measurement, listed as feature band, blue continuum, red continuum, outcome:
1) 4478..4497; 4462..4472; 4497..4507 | 1.23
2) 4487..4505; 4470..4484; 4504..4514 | -1.39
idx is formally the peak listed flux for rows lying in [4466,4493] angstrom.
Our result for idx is 14.78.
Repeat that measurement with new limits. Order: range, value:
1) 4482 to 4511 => 17.04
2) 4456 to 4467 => 17.17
